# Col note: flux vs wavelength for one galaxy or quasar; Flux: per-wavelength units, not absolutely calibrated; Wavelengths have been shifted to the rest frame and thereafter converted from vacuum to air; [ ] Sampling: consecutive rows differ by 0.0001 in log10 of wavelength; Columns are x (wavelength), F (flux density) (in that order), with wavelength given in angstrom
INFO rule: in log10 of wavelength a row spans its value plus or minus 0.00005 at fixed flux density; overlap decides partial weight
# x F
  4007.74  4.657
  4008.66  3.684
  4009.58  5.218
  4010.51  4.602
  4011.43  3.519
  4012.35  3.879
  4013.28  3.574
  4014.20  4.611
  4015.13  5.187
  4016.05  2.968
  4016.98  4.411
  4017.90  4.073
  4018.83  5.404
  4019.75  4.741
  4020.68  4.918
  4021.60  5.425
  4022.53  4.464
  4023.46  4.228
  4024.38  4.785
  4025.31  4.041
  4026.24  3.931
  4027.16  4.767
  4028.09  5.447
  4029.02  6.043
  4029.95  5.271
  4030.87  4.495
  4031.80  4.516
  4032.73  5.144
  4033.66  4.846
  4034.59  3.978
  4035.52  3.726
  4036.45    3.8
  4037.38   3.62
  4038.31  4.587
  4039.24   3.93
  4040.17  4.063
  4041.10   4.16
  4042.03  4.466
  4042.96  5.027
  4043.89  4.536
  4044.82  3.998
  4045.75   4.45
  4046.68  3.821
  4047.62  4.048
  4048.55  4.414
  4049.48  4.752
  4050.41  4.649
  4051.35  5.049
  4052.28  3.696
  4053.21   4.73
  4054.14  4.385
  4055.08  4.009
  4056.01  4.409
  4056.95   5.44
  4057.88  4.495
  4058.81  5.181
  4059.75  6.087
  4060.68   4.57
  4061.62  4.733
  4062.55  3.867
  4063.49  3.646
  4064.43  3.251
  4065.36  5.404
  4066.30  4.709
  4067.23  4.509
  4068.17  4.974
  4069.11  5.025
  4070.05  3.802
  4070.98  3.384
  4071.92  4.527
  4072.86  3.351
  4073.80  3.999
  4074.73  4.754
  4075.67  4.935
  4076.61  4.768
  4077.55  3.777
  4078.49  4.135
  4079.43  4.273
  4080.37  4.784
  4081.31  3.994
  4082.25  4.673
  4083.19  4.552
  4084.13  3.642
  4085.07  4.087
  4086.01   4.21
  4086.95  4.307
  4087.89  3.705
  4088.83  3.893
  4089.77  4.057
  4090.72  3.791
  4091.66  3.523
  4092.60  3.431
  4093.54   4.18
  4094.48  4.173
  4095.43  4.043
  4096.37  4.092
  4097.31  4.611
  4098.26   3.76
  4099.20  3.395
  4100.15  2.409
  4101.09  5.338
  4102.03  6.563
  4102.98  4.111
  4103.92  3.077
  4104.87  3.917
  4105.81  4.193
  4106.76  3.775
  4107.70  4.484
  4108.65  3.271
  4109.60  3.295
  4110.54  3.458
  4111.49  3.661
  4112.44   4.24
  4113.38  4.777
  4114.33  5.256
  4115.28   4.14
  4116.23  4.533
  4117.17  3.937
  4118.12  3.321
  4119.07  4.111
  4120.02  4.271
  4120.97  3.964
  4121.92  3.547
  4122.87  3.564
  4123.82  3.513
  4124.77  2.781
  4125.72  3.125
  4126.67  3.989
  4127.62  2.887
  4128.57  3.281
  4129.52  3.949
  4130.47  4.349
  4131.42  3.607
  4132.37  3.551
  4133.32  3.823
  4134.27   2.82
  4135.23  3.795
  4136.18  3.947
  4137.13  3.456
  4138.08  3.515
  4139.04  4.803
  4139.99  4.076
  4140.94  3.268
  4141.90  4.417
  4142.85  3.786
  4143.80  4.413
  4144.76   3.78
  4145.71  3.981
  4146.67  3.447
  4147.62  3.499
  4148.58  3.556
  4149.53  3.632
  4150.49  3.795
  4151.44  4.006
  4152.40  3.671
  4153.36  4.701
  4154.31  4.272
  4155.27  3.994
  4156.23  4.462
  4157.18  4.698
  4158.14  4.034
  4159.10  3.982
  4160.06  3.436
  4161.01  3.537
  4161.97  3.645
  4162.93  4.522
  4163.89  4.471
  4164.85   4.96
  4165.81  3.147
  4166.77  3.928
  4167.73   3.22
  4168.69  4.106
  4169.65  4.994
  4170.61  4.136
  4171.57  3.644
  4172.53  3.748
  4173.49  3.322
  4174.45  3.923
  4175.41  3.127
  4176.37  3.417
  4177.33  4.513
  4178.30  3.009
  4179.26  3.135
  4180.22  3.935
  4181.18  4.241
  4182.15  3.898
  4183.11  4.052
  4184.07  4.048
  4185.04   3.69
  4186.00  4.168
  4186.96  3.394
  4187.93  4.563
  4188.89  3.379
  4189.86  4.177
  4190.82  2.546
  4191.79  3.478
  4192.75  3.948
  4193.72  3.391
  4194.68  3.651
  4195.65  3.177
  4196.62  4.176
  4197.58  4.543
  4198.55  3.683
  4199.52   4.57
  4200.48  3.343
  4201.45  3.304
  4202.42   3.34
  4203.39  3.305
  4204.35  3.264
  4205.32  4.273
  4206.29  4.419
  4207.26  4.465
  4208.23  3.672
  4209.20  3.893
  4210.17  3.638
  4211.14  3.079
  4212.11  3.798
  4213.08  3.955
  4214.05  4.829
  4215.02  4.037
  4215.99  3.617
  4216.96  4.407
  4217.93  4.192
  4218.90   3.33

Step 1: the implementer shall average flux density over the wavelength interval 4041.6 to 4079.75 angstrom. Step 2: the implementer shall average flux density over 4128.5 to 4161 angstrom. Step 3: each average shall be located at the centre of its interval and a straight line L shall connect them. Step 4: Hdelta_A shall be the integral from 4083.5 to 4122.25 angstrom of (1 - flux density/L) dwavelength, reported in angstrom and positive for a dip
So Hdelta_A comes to 1.30 angstrom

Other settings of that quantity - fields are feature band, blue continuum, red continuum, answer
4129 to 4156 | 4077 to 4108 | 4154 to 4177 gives 0.90 angstrom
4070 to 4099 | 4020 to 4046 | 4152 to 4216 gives 1.34 angstrom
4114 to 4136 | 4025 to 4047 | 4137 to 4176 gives 1.80 angstrom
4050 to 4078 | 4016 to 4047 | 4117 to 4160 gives -1.20 angstrom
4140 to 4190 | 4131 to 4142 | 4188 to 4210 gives -2.19 angstrom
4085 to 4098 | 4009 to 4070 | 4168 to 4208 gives 0.76 angstrom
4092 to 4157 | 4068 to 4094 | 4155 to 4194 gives 1.89 angstrom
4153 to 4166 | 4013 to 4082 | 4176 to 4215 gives -0.65 angstrom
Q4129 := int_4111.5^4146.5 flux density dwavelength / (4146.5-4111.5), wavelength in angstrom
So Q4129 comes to 3.84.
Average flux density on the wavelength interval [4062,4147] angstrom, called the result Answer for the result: 4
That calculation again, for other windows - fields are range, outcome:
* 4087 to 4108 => 4.03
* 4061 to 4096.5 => 4.18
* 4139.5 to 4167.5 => 3.96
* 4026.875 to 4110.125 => 4.31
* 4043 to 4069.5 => 4.54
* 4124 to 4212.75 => 3.8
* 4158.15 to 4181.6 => 3.84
